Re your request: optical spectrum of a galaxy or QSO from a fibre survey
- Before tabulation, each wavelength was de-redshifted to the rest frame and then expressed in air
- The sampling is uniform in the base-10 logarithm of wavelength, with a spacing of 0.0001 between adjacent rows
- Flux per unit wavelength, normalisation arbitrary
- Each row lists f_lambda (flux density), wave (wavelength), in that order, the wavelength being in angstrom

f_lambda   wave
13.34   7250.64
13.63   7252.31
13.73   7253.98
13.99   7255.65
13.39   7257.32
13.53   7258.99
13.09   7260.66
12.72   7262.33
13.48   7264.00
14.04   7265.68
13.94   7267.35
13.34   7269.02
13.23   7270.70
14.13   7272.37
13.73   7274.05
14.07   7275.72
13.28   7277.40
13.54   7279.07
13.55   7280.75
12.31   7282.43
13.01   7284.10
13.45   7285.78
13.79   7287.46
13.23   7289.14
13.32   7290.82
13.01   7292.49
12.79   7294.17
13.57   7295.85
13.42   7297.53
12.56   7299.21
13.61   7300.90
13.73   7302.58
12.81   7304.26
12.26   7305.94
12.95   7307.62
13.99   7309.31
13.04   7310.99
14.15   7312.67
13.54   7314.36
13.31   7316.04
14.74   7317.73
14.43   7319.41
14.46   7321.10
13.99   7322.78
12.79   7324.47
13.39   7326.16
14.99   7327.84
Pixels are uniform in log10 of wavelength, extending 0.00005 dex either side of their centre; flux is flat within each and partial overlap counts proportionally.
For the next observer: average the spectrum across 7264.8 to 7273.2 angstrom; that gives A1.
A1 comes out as 13.7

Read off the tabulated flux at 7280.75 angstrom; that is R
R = 13.55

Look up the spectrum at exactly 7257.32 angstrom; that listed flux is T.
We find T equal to 13.39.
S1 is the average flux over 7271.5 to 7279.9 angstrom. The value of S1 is 13.8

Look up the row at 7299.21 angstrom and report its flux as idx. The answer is 12.56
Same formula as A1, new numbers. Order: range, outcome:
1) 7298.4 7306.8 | 13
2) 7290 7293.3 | 13.2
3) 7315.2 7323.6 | 14.2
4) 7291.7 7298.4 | 13.2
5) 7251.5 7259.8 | 13.7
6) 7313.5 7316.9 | 13.4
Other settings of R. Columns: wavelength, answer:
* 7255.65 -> 13.99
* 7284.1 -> 13.01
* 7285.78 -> 13.45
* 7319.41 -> 14.43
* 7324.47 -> 12.79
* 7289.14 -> 13.23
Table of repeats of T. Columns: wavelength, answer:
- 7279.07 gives 13.54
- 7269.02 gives 13.34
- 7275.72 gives 14.07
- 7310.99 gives 13.04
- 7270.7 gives 13.23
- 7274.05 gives 13.73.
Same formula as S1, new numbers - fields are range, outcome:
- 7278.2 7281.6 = 13.5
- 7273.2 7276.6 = 13.9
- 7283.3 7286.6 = 13.2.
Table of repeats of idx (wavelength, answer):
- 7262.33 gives 12.72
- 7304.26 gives 12.81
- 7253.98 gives 13.73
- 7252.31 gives 13.63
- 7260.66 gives 13.09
